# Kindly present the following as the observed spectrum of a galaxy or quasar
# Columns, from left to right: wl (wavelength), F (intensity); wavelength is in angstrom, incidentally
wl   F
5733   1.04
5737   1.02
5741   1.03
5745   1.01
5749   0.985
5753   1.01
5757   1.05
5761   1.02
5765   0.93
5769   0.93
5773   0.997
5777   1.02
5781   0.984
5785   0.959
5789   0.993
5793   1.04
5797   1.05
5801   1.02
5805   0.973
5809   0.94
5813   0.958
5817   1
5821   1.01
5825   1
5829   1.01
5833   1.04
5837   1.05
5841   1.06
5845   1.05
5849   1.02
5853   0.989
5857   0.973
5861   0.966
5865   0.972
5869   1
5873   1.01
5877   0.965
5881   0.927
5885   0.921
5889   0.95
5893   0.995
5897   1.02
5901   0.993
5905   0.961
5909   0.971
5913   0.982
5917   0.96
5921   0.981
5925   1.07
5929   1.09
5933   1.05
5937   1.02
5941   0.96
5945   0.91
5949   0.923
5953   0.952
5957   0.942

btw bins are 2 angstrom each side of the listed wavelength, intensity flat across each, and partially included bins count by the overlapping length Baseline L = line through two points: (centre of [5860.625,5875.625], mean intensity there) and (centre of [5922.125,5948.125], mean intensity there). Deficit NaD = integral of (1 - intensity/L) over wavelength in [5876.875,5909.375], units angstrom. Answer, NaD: 0.98 angstrom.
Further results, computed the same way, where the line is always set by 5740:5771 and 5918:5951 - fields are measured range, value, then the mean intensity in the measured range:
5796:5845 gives -0.7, 1.01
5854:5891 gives 1.2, 0.966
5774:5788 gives 0.1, 0.989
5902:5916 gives 0.4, 0.972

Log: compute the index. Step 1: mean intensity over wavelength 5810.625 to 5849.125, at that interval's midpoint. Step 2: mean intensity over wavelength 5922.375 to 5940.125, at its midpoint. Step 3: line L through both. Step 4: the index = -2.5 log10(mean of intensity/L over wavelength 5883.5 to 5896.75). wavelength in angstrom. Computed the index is 0.08 mag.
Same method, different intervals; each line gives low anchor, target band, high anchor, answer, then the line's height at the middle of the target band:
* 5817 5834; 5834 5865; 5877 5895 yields -0.03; 0.987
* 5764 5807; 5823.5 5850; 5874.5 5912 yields -0.06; 0.981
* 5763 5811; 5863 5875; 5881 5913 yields -0.02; 0.975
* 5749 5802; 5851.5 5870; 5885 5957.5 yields 0.01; 0.99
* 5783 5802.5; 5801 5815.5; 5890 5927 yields 0.05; 1.01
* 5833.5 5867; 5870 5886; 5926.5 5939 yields 0.07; 1.03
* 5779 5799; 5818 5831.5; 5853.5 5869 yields -0.02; 0.991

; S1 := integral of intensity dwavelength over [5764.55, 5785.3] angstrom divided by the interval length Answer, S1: 0.974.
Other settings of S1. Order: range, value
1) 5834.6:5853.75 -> 1.04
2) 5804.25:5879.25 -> 0.999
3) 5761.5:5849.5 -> 1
